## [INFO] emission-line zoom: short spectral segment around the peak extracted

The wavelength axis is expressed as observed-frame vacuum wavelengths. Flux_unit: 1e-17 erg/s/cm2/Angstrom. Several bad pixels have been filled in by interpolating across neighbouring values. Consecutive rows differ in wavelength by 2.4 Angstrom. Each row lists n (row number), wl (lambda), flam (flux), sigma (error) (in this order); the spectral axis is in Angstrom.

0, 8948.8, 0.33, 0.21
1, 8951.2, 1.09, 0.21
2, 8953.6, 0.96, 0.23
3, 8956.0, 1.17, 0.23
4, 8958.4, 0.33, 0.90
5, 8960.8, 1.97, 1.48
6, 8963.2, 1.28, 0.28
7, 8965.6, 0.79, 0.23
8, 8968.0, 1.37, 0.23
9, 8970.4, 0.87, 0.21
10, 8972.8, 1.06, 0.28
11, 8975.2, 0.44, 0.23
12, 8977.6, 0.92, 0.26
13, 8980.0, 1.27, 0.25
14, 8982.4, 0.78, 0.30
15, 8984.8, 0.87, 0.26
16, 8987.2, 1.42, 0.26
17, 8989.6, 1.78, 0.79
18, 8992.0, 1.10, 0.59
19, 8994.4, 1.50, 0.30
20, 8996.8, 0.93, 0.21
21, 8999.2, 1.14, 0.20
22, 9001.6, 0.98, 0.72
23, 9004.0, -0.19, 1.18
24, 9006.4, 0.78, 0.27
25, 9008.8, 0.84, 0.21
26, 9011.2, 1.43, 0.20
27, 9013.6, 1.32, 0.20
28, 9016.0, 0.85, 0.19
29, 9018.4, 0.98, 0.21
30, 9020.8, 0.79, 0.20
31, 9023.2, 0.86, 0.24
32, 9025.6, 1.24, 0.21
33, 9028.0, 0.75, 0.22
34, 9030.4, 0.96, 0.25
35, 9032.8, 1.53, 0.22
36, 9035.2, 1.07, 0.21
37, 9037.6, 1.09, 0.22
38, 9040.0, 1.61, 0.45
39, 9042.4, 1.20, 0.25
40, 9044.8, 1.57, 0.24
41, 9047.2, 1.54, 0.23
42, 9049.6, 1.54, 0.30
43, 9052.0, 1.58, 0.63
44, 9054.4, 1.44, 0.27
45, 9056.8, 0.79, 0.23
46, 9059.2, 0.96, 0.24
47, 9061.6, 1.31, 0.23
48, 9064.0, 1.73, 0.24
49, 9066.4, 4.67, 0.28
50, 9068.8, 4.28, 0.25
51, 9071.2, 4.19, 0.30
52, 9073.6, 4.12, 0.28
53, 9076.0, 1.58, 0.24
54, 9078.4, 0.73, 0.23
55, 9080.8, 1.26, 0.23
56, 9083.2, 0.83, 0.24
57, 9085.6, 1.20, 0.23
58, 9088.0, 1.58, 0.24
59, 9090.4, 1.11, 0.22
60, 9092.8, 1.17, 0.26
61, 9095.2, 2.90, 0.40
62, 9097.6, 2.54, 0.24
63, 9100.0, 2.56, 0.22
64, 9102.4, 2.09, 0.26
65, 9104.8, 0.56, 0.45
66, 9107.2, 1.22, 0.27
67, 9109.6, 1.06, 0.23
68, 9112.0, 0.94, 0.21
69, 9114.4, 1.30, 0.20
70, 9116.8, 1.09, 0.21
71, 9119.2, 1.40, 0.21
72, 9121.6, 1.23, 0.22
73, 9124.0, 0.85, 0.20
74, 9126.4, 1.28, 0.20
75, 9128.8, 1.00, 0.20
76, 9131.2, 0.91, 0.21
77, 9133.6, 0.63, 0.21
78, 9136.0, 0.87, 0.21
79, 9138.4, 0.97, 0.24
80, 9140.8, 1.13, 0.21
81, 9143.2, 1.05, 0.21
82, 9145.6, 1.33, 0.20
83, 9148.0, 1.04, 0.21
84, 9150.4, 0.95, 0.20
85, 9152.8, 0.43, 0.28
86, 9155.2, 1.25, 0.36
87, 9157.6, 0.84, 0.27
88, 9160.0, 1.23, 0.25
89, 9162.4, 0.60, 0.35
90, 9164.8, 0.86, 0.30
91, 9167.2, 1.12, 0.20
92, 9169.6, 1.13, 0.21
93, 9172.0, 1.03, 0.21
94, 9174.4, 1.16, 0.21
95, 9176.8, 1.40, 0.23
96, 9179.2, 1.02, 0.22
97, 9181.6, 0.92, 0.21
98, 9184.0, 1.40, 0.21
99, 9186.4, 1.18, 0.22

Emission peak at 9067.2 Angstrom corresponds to H-alpha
